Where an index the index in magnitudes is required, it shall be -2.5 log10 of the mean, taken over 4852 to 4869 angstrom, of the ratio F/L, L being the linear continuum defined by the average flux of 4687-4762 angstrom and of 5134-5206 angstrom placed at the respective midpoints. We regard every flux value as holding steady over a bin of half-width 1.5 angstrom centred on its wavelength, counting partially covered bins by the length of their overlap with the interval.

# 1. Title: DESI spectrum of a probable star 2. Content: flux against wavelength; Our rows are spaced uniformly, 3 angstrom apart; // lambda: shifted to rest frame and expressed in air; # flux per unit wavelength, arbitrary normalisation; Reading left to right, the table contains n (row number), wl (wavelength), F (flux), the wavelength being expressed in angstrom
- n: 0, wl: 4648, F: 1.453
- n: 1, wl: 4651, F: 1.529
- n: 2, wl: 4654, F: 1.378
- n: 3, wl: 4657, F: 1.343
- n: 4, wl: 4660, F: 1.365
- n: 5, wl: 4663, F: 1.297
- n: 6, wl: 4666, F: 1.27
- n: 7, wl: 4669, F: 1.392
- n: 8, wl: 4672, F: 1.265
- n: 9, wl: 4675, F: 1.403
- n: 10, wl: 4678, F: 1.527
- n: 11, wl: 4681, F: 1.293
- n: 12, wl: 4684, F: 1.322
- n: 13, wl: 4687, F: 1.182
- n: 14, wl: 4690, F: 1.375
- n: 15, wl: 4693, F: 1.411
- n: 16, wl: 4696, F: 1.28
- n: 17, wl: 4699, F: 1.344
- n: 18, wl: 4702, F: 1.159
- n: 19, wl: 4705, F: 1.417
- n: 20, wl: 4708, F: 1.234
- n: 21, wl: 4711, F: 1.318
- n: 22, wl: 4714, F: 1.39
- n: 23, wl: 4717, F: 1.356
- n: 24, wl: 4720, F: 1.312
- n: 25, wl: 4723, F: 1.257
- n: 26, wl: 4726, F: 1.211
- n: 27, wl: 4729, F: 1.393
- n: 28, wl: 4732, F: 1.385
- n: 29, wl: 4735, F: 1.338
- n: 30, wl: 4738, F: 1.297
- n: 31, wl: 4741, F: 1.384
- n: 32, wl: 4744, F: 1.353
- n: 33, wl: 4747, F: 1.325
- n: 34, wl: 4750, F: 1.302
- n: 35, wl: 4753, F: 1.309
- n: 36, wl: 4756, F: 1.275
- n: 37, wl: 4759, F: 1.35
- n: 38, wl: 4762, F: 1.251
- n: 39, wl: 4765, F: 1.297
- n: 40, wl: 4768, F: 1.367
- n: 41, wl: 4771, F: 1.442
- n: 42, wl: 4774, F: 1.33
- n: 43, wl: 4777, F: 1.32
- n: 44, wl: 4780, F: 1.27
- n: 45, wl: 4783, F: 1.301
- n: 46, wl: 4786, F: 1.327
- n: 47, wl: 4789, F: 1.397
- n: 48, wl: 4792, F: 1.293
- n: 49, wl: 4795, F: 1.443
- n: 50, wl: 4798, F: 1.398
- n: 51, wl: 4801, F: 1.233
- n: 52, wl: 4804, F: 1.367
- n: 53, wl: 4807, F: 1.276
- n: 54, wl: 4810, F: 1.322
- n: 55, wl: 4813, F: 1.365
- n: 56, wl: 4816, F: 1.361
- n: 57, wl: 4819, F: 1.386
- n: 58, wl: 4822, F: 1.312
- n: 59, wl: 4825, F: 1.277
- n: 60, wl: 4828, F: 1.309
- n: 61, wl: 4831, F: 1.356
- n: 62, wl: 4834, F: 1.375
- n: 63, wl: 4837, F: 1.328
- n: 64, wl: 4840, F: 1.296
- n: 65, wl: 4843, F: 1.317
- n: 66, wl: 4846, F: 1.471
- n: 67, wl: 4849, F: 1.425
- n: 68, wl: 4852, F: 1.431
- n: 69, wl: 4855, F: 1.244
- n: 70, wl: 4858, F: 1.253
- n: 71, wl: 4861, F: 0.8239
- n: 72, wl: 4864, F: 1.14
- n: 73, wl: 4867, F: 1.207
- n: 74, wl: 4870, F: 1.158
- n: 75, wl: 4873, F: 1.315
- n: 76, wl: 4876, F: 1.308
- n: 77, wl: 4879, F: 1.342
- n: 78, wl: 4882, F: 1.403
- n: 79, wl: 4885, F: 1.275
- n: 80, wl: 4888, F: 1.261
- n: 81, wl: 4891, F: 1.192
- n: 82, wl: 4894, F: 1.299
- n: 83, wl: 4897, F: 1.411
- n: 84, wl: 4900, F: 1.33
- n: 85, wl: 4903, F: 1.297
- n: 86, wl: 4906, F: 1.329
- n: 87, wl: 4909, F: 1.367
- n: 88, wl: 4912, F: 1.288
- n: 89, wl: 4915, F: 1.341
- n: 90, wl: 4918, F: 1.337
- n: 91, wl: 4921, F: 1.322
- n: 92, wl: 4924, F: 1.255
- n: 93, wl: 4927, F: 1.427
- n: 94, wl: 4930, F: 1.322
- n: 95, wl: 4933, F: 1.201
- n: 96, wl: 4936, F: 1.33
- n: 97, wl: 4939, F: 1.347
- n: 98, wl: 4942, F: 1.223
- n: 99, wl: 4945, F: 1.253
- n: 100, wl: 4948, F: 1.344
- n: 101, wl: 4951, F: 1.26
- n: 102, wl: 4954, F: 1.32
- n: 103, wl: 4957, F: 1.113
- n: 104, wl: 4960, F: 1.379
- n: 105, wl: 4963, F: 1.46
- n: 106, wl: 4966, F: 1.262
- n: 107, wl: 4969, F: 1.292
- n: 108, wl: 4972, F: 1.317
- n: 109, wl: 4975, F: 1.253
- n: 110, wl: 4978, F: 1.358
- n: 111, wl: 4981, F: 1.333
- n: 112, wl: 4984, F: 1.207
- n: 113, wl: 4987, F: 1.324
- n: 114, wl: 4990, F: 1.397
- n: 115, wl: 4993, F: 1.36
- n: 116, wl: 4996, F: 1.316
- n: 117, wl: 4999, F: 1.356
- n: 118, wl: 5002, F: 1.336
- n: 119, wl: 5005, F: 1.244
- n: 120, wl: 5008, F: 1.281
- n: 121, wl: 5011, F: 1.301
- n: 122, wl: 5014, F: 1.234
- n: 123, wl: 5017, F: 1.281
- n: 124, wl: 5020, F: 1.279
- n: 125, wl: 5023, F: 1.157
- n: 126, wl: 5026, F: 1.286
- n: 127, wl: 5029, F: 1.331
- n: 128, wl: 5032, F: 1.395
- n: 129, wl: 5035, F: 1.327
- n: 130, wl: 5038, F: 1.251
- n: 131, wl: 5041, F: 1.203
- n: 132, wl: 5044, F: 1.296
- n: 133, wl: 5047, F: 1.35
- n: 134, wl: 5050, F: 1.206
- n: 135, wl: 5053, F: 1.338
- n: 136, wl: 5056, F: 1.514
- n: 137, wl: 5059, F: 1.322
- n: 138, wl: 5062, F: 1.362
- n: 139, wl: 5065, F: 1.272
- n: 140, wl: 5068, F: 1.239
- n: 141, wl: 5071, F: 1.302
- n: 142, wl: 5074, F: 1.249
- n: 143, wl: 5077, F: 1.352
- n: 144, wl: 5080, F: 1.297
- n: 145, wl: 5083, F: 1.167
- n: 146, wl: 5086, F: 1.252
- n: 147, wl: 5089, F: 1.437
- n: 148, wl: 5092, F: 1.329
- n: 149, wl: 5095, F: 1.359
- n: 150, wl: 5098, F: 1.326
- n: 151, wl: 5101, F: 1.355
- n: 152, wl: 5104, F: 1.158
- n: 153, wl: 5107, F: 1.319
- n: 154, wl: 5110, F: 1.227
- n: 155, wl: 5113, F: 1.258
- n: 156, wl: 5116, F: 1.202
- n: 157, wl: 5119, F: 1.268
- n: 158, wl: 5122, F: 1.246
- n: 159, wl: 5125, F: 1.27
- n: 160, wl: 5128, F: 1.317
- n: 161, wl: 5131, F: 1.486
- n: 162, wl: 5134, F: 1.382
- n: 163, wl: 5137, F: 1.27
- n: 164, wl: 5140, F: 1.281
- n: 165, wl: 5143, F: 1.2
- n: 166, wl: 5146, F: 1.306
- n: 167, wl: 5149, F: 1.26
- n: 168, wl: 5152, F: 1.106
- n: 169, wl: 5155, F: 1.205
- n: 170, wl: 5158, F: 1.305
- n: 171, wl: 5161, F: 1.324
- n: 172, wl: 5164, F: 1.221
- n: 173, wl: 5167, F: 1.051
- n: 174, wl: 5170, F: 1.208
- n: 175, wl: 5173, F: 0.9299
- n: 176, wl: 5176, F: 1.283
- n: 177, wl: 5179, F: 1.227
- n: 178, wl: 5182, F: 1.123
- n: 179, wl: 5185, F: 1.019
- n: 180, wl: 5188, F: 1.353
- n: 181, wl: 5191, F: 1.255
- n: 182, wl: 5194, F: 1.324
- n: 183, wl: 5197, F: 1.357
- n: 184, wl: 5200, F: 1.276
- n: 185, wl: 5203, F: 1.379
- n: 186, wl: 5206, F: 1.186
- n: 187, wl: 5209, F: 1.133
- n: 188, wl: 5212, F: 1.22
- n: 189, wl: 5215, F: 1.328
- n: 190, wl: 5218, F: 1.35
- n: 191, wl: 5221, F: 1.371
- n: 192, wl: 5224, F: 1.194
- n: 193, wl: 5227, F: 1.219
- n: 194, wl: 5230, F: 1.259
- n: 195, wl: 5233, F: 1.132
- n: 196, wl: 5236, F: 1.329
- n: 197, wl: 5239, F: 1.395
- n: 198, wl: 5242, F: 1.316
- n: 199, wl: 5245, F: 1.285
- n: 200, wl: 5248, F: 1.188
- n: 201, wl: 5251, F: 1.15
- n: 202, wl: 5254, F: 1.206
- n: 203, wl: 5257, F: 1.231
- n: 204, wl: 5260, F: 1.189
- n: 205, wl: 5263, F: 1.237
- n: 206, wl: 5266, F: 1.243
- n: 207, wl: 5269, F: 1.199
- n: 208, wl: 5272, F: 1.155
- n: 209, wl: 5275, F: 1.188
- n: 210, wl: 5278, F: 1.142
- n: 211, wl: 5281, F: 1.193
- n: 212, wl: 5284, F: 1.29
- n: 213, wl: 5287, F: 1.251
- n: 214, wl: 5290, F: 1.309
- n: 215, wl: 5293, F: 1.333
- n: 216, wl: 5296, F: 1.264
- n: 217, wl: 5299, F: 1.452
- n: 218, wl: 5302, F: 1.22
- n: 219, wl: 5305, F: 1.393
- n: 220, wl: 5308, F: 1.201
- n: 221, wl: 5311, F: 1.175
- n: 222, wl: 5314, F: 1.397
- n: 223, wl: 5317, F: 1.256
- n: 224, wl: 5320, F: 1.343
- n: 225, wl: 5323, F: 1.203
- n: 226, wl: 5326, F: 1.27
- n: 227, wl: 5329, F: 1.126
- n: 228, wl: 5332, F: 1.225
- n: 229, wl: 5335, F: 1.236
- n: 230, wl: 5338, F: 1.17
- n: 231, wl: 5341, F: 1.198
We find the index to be 0.117 mag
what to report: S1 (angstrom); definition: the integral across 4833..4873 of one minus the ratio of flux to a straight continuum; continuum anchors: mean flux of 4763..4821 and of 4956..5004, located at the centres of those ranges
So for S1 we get 2.0 angstrom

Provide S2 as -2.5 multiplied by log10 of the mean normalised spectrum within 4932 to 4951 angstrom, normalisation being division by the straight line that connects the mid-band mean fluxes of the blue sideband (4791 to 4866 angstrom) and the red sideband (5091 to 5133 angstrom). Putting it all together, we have 0.02 mag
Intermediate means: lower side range 1.31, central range 1.28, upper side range 1.29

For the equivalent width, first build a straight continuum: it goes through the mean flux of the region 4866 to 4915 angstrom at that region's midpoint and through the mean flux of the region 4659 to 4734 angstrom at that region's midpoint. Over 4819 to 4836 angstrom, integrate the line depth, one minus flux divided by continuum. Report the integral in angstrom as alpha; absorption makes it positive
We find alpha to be -0.3 angstrom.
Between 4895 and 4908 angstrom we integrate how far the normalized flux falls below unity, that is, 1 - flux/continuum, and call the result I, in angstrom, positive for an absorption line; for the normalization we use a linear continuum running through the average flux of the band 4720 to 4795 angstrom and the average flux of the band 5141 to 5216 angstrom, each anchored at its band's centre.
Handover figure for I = -0.5 angstrom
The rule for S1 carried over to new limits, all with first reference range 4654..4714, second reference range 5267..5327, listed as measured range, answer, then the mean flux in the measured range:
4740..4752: -0.14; 1.34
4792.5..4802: -0.30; 1.36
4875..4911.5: -0.31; 1.32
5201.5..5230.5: 0.14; 1.26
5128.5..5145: -0.56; 1.32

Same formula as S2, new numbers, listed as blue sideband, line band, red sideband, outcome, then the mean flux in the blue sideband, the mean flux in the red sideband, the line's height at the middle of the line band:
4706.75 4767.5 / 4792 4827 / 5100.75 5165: -0.023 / 1.32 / 1.27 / 1.31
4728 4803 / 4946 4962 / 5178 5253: 0.011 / 1.34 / 1.25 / 1.3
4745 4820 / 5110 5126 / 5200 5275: 0.019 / 1.33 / 1.25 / 1.27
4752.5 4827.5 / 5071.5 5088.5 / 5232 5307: 0.006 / 1.33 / 1.25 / 1.28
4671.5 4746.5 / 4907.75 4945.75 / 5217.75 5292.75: -0.013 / 1.33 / 1.24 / 1.29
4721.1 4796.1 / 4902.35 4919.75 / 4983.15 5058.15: -0.011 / 1.33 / 1.3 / 1.31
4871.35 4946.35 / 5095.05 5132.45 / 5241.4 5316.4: -0.011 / 1.31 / 1.25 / 1.28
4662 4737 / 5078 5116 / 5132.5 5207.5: -0.034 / 1.33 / 1.23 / 1.25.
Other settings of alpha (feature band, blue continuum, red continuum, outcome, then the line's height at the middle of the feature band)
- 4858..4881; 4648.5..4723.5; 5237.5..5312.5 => 2.05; 1.31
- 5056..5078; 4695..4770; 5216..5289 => -0.80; 1.27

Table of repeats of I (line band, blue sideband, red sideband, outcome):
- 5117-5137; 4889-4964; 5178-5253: -0.8 angstrom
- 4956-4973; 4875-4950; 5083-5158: -0.1 angstrom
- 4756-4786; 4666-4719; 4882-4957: 0.0 angstrom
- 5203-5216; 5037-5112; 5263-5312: 0.4 angstrom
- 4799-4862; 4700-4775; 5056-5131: 0.0 angstrom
